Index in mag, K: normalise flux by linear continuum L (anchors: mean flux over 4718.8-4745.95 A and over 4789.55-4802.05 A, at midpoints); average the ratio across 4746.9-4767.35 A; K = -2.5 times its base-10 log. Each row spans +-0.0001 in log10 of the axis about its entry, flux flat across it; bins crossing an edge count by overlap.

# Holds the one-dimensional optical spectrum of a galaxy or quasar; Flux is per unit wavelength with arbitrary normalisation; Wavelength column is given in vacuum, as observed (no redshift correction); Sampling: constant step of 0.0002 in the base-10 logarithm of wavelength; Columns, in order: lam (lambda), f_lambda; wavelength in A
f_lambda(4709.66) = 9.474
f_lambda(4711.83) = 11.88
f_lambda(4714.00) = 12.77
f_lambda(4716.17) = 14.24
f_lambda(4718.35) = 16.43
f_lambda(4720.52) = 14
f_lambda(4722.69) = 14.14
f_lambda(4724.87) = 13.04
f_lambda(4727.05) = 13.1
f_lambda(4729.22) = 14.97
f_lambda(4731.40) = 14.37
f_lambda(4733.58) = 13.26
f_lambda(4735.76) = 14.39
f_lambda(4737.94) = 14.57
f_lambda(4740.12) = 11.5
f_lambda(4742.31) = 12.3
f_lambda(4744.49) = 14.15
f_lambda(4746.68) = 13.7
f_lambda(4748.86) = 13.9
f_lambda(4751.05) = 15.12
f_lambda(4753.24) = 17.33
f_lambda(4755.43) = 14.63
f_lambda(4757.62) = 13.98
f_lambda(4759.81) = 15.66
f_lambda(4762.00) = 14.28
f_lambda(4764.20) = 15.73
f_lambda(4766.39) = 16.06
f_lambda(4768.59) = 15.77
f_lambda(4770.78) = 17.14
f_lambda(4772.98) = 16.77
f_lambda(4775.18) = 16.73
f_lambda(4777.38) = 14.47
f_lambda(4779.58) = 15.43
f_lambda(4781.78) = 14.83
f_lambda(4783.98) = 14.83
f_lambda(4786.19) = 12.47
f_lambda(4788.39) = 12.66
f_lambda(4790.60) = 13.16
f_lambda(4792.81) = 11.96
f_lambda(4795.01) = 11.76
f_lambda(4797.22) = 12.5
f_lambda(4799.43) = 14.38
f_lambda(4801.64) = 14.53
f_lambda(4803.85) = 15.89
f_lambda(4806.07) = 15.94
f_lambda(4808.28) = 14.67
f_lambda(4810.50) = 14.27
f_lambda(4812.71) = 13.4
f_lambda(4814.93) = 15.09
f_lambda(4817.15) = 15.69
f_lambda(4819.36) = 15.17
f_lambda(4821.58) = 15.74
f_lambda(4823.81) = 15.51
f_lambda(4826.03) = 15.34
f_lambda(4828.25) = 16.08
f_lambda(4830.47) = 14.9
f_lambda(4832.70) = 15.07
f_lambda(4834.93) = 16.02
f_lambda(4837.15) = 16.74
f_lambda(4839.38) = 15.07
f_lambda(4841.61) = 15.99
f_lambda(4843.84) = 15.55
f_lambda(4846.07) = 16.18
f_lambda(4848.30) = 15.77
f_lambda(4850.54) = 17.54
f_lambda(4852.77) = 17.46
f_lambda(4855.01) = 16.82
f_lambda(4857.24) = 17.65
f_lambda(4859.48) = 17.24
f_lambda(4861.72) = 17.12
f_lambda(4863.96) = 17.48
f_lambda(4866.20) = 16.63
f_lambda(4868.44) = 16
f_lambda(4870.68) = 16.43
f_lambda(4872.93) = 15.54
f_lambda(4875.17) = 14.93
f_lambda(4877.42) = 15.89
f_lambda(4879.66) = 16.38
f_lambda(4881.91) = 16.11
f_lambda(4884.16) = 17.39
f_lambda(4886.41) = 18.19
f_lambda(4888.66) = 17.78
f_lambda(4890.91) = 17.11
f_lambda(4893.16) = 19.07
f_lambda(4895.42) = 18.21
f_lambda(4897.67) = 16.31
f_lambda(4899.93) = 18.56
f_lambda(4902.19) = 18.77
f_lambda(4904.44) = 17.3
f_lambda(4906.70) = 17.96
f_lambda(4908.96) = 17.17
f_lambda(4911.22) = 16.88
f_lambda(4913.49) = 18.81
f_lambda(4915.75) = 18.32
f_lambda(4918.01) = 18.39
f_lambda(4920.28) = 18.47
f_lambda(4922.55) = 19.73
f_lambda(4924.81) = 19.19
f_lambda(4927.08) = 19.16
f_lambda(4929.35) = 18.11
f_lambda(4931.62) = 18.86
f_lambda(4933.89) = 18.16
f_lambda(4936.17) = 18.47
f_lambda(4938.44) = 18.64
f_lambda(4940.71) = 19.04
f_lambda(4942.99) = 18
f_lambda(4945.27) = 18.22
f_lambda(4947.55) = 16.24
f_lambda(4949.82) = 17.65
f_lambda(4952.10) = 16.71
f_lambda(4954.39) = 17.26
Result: -0.13 mag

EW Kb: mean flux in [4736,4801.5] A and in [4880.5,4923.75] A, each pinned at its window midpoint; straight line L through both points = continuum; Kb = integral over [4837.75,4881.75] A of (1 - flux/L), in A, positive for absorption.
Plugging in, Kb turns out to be 1.0 A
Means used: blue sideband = 14.4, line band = 16.4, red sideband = 17.9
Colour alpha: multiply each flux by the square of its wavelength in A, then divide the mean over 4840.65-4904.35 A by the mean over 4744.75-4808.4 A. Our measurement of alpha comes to 1.2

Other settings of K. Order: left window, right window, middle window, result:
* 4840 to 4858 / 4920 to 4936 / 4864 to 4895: 0.04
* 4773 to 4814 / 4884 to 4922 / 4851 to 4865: -0.06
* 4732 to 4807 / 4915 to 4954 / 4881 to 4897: -0.03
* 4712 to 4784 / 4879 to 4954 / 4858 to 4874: 0.02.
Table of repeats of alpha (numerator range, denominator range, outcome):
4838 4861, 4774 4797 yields 1.23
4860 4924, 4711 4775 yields 1.28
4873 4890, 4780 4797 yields 1.31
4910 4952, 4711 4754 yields 1.43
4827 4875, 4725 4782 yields 1.15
